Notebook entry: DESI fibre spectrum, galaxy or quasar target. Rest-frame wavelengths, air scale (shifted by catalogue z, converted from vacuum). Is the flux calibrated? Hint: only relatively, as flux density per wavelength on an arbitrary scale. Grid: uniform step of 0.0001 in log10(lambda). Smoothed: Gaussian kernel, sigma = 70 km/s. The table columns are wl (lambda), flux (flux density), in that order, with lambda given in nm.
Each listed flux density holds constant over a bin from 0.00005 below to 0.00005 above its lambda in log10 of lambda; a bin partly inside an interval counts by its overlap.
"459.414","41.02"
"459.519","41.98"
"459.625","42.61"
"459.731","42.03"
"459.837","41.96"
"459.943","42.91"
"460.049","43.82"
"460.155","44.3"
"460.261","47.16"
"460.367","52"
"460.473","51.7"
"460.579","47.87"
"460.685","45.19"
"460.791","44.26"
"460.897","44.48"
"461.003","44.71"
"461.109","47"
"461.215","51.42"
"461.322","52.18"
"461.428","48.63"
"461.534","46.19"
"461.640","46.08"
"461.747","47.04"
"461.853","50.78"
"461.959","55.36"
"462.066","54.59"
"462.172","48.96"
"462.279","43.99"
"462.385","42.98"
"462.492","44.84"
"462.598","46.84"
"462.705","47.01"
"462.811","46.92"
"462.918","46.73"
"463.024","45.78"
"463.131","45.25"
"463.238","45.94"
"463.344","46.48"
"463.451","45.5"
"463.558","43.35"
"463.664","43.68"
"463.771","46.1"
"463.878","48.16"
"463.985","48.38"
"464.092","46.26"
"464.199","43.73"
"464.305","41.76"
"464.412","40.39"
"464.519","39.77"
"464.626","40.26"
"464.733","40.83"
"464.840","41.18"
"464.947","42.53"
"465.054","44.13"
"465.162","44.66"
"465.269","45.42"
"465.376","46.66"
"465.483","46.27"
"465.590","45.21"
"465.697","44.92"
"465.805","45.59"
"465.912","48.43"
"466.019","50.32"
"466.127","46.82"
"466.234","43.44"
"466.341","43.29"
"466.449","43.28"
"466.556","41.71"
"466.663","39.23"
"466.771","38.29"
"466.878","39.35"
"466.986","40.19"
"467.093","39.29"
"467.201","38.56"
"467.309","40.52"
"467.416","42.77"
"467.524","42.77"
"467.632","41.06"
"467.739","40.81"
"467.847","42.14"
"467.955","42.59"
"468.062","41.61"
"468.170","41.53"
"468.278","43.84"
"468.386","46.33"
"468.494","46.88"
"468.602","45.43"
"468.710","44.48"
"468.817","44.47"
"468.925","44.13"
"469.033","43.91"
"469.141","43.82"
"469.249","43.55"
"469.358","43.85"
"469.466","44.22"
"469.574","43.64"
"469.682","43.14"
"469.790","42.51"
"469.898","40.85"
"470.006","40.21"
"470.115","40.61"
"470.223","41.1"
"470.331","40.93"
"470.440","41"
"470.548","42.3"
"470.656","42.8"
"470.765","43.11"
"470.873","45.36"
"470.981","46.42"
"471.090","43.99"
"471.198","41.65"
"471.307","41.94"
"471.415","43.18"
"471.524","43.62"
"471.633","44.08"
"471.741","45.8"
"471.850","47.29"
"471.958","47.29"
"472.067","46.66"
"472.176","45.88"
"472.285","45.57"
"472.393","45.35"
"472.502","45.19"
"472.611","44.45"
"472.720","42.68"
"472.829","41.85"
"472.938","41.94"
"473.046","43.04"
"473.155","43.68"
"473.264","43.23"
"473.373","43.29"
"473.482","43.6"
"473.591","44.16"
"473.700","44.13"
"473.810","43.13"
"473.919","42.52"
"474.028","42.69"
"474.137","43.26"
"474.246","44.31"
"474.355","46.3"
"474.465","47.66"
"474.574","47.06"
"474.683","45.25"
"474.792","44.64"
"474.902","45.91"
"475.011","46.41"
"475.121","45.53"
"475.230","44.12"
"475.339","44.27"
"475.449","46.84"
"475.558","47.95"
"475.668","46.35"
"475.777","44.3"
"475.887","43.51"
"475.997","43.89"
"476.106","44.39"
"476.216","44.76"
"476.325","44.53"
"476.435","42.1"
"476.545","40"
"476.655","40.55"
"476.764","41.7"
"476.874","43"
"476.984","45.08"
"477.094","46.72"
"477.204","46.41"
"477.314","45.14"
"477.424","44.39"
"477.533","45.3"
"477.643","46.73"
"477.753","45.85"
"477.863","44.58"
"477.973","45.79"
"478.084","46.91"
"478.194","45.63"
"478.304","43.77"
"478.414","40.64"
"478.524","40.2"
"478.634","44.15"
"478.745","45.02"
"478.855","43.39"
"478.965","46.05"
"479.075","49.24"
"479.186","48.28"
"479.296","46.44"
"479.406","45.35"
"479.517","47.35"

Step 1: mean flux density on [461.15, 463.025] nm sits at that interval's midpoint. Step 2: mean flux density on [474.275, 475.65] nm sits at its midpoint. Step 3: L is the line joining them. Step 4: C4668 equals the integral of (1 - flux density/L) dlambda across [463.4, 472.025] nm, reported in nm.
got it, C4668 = 0.70 nm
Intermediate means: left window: 48.2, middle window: 43.4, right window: 46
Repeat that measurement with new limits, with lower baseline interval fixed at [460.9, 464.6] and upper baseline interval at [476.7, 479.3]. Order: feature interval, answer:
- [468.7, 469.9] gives 0.06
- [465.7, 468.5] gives 0.20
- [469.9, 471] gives 0.09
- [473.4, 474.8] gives 0.03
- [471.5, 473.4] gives 0.04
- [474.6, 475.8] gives -0.01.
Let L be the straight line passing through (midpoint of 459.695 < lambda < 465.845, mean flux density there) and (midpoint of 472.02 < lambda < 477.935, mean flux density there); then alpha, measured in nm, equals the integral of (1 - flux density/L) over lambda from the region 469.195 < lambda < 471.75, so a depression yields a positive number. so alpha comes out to 0.12 nm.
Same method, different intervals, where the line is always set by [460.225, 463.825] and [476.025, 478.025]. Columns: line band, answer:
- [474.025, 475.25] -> -0.02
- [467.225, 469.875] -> 0.16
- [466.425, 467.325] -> 0.12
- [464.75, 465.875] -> 0.05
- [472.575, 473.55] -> 0.04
